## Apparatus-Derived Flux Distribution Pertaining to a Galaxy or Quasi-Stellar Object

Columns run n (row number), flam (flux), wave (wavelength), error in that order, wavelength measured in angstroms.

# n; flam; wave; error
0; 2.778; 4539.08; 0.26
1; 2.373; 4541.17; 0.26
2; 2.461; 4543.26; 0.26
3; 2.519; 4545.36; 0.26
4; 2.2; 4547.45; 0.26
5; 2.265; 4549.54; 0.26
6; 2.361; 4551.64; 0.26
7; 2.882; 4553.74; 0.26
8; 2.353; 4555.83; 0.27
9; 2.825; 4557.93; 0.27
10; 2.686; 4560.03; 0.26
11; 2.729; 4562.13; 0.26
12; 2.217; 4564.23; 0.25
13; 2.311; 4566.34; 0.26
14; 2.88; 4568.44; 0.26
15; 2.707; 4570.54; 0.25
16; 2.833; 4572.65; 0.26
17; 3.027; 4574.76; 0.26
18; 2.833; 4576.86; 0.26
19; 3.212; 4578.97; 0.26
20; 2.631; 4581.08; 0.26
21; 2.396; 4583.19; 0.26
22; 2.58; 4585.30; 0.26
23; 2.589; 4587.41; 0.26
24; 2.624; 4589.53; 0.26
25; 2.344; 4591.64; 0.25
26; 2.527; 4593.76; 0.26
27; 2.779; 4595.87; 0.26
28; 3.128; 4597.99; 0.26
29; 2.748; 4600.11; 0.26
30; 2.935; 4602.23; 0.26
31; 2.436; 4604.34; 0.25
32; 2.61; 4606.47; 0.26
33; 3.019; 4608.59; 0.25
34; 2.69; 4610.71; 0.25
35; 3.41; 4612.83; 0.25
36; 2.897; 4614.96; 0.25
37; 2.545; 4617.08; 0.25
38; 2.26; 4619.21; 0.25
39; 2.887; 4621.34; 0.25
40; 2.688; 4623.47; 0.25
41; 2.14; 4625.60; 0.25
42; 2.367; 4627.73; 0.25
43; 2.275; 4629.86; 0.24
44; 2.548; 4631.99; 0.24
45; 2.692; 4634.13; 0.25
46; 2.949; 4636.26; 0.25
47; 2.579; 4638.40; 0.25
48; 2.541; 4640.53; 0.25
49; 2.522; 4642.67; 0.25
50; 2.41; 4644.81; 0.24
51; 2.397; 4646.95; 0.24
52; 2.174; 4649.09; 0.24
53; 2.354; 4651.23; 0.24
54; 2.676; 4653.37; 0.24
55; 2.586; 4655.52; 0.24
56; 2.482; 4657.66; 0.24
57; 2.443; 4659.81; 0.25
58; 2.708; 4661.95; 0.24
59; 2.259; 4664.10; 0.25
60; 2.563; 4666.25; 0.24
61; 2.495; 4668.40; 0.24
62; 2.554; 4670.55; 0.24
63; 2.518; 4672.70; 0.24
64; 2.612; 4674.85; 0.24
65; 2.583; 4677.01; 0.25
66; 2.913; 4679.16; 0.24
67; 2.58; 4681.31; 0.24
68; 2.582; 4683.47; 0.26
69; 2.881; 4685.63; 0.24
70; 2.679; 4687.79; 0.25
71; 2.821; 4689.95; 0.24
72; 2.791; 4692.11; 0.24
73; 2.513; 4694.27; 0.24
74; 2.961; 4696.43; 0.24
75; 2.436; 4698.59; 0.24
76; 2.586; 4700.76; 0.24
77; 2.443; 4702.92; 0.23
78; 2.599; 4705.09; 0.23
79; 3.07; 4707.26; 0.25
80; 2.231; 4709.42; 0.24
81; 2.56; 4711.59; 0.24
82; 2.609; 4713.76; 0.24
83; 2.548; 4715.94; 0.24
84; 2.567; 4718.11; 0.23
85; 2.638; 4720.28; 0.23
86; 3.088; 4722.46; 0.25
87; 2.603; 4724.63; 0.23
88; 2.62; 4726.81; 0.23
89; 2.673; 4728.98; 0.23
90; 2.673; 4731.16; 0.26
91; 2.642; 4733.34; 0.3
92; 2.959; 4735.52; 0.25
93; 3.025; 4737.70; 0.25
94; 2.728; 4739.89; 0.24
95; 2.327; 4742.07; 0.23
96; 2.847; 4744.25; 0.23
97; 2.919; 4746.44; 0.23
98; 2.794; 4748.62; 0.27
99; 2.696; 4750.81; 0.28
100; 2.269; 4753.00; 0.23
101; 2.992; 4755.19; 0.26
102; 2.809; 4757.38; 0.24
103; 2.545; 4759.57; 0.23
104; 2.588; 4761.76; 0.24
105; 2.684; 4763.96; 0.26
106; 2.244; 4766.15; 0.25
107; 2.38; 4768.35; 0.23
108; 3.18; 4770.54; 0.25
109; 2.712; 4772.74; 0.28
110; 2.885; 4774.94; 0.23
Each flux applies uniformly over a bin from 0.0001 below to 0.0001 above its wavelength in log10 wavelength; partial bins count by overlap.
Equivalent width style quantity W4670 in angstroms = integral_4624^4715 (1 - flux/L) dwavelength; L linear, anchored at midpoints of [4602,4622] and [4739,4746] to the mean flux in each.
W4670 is 5.0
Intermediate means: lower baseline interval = 2.76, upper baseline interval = 2.66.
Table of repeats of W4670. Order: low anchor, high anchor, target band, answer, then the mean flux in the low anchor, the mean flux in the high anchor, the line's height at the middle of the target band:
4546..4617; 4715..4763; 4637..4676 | 2.9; 2.68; 2.71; 2.7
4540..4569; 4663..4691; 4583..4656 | -1.4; 2.5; 2.62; 2.56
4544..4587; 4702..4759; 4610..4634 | 0.3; 2.62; 2.69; 2.64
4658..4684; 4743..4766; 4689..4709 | -0.5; 2.56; 2.69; 2.61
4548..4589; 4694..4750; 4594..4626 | -1.2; 2.64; 2.68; 2.65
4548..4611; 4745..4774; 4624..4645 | 1.3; 2.67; 2.68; 2.67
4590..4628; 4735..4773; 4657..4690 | 1.2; 2.7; 2.7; 2.7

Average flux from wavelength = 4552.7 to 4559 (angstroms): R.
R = 2.69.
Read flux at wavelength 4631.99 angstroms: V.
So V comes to 2.548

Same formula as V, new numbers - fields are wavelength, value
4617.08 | 2.545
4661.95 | 2.708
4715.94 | 2.548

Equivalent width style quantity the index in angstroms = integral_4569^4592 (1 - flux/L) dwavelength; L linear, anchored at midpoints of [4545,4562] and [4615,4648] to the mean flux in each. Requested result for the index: -1.8 angstroms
